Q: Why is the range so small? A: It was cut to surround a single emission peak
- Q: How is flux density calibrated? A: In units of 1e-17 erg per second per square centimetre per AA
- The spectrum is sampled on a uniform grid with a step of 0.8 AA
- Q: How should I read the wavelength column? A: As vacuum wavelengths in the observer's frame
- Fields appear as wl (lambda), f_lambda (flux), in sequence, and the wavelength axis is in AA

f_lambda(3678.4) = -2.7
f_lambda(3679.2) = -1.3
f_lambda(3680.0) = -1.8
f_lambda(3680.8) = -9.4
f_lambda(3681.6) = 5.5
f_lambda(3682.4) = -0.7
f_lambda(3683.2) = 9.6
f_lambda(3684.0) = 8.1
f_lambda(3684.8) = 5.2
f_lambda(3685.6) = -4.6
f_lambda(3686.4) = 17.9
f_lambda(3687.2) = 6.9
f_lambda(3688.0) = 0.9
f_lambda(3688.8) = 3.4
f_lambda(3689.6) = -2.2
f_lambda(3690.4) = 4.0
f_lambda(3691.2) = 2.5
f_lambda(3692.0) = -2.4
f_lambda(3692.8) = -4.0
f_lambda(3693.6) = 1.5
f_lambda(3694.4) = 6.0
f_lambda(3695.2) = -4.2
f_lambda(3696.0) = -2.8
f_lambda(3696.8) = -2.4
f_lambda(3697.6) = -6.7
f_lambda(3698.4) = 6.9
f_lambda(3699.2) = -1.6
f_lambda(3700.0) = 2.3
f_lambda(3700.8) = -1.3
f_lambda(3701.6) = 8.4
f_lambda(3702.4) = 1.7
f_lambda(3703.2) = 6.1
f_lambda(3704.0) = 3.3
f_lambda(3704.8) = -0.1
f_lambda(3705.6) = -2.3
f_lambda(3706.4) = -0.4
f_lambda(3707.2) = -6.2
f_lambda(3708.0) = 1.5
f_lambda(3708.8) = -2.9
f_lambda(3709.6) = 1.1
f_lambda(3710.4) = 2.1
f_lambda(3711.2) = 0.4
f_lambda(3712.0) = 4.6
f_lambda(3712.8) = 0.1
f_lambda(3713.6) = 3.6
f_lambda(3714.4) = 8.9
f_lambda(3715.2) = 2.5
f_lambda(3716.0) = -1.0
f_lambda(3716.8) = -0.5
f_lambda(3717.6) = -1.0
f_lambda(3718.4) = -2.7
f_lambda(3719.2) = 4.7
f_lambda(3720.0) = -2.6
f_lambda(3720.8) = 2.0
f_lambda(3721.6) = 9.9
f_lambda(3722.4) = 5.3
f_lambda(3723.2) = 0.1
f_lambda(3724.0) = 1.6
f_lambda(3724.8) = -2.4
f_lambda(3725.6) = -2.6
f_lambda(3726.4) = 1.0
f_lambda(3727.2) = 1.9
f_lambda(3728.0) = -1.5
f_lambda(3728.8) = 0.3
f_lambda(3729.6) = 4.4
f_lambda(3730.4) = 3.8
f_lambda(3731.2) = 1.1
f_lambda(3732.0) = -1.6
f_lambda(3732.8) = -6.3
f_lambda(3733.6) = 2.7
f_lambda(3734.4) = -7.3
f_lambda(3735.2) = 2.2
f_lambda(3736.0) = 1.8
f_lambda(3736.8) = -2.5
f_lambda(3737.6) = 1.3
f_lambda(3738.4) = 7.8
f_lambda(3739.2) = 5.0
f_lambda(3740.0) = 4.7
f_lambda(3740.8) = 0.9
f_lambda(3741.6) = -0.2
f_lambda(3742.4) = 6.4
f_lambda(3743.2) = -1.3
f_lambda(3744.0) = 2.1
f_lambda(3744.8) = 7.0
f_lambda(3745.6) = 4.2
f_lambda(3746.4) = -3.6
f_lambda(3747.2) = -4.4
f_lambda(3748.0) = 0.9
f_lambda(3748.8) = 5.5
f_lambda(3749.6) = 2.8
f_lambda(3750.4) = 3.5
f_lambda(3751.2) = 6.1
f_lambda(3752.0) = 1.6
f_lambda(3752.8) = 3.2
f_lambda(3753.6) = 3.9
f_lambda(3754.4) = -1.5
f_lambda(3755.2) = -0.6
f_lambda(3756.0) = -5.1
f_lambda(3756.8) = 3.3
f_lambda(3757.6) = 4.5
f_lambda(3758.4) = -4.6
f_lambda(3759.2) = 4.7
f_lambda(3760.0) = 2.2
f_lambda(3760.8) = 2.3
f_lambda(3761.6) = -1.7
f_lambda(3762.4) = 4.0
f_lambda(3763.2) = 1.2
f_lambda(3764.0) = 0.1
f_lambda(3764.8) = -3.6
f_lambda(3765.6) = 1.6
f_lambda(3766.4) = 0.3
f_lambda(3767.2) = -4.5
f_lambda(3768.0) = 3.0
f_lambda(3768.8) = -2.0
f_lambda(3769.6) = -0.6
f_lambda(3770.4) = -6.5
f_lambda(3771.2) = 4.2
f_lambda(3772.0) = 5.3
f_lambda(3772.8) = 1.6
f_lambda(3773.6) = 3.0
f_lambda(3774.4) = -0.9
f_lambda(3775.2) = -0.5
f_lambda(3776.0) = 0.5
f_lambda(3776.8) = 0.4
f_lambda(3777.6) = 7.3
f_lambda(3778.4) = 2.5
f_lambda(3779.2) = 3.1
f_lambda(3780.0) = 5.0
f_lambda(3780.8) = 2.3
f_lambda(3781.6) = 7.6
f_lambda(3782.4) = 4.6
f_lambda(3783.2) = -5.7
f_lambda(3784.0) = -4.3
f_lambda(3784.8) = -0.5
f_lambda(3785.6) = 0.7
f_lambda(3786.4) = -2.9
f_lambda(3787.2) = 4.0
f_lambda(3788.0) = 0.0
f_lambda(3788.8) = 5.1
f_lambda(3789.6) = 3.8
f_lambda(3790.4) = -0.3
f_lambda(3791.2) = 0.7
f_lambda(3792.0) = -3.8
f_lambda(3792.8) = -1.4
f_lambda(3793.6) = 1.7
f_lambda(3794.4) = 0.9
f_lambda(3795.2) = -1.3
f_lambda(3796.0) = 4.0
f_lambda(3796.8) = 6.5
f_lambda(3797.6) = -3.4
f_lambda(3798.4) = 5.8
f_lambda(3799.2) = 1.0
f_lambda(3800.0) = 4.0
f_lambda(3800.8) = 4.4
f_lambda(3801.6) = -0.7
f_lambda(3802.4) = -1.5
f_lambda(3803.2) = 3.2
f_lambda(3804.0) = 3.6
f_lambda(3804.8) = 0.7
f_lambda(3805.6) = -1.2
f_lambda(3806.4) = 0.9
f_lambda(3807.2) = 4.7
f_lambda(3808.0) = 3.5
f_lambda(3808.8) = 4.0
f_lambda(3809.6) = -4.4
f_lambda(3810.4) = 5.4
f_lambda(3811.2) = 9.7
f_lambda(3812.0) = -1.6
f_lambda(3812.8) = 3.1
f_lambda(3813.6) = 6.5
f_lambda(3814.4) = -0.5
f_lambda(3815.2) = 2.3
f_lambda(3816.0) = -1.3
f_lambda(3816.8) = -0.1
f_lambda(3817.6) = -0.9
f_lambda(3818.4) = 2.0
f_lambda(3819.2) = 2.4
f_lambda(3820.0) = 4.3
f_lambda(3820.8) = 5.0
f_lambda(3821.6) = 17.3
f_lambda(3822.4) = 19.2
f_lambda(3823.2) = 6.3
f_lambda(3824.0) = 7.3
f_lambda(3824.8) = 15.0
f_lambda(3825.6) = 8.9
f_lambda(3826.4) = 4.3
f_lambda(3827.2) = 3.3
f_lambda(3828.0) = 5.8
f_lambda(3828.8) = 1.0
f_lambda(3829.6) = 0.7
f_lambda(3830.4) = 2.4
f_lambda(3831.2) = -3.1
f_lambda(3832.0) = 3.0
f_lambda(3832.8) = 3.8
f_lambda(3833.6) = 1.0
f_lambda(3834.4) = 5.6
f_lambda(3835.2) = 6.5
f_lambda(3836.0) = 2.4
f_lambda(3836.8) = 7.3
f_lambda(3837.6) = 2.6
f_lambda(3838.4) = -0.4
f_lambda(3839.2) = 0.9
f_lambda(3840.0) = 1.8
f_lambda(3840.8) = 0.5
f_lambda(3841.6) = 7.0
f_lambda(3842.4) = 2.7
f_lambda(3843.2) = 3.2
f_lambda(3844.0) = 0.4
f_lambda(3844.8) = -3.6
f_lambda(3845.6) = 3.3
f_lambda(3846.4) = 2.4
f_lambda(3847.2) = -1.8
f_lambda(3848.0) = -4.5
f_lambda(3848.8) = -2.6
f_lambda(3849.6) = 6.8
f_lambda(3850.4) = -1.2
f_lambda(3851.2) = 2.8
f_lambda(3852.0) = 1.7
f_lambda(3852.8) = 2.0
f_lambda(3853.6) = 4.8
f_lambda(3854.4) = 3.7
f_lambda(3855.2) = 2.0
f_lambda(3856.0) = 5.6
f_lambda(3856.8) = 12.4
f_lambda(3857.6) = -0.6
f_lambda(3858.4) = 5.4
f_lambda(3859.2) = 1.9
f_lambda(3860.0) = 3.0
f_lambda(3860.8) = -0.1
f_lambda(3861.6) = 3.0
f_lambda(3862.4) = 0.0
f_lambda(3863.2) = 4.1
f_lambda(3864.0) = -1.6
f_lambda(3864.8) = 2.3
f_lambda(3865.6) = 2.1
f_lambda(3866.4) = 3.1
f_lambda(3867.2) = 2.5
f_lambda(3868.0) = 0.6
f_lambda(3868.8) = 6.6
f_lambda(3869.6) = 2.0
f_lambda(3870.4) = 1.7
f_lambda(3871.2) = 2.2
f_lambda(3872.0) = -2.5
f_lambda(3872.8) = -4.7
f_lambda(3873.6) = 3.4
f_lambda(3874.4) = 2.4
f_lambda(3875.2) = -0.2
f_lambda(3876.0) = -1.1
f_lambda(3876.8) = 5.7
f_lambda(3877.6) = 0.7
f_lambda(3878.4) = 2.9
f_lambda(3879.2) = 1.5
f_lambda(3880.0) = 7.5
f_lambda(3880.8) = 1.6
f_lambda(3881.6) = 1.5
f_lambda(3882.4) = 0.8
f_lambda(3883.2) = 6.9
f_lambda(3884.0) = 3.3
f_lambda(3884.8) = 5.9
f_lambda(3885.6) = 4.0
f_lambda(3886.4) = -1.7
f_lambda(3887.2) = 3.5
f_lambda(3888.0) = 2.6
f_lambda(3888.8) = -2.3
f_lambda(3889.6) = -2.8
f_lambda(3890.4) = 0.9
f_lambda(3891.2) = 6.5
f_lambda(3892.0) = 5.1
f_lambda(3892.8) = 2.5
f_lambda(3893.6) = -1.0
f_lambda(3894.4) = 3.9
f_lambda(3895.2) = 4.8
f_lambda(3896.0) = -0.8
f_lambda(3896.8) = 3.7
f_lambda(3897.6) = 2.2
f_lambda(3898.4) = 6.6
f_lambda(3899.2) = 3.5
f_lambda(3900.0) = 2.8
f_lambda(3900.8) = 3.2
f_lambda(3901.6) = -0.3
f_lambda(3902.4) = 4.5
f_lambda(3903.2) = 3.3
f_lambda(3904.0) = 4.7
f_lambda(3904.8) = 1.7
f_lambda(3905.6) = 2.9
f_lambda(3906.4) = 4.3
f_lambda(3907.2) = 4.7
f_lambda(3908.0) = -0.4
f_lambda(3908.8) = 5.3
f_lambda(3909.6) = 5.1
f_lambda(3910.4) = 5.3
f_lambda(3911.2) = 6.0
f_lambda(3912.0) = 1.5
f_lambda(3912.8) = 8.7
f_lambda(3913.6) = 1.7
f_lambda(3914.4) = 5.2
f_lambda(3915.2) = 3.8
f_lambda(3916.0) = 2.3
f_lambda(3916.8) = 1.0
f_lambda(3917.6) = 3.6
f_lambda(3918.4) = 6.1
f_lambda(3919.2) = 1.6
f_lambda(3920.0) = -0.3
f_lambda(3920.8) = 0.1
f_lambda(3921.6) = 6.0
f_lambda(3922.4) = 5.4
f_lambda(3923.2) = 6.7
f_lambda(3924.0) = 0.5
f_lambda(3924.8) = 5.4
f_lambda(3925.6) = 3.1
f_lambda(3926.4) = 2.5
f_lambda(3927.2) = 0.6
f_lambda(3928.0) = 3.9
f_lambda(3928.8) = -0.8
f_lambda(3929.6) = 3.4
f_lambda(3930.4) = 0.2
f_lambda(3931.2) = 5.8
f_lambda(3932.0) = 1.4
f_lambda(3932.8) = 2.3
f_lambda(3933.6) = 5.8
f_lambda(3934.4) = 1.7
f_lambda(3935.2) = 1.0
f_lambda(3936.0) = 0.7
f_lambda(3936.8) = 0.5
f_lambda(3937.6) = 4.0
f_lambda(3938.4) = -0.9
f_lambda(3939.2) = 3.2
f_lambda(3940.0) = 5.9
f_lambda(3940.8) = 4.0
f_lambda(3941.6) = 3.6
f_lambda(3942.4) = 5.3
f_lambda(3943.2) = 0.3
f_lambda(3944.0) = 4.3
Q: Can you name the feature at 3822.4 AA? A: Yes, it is [O II]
